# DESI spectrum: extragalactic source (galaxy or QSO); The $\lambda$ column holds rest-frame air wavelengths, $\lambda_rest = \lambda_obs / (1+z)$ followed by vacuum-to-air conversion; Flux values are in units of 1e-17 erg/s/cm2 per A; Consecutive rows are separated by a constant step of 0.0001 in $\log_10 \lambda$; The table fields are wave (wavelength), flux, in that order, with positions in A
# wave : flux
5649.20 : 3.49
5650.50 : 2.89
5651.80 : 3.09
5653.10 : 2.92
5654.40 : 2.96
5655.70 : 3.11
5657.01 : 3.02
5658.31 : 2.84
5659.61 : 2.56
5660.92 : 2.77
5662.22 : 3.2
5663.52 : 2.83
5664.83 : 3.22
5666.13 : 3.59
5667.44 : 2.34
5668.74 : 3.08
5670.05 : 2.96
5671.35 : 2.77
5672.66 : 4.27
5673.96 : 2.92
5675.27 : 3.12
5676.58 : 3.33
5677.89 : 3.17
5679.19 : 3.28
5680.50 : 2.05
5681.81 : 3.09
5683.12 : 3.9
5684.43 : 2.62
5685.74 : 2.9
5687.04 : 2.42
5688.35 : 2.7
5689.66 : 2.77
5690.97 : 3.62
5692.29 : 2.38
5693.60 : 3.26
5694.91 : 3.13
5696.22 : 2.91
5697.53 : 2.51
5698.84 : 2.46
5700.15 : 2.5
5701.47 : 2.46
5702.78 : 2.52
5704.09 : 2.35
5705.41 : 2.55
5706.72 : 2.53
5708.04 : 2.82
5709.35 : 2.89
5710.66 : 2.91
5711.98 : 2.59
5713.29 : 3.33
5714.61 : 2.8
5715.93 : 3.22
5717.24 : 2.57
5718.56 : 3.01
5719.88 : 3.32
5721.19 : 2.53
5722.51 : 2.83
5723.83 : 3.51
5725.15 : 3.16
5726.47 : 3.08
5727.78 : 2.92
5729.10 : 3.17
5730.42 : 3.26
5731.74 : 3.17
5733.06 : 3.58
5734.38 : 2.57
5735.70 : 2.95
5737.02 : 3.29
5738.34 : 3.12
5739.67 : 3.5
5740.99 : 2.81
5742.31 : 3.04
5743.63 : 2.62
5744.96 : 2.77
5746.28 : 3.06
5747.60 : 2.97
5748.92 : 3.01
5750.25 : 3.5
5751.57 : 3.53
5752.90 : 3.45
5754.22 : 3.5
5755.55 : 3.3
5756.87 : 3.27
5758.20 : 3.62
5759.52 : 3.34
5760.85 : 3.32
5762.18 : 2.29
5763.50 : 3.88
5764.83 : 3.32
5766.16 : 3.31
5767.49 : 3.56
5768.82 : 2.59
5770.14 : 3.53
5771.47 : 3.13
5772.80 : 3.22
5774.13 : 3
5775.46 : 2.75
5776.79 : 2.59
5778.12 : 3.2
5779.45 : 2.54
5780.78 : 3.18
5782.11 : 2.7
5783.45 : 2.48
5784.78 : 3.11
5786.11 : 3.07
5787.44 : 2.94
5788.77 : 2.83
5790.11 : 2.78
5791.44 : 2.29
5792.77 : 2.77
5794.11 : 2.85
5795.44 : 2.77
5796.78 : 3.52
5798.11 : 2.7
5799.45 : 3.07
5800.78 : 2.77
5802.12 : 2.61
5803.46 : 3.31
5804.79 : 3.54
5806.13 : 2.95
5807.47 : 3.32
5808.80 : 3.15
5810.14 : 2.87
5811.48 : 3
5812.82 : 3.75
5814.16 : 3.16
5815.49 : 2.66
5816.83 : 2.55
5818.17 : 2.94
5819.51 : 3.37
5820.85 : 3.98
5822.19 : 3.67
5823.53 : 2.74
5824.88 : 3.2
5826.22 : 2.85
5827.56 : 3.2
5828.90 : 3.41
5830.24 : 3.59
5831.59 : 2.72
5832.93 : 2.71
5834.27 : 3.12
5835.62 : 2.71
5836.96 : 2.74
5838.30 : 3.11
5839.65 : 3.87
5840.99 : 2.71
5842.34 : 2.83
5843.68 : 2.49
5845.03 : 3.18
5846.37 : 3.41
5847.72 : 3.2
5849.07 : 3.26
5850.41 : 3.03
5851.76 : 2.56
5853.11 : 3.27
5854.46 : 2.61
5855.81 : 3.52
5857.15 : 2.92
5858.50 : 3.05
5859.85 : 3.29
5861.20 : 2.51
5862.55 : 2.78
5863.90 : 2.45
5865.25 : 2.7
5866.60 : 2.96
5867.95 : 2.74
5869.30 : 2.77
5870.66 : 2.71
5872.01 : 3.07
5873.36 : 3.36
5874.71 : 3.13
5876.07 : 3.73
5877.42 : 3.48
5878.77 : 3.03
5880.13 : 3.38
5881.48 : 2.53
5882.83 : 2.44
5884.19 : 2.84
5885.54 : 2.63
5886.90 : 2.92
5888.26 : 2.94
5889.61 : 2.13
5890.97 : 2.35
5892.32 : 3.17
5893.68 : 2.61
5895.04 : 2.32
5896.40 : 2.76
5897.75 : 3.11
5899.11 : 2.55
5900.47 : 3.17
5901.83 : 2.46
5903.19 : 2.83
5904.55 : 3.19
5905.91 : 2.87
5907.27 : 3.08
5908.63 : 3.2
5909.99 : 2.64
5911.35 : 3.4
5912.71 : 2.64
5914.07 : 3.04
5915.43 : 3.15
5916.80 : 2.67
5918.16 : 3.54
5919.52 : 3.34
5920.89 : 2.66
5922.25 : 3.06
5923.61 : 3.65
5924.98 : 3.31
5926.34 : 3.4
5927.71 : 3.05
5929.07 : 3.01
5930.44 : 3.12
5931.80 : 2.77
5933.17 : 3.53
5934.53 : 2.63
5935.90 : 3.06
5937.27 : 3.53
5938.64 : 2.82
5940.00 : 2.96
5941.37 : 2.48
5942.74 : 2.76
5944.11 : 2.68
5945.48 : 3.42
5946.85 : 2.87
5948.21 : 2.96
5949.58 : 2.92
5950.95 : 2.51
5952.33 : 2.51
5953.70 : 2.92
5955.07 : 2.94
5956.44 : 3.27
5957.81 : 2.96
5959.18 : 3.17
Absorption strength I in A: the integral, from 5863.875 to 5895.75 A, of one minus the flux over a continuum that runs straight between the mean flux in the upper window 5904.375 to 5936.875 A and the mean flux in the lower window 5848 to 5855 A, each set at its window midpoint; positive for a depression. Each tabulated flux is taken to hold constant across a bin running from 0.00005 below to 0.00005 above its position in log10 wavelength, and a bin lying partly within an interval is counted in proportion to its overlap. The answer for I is 1.7 A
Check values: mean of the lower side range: 2.97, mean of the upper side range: 3.09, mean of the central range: 2.86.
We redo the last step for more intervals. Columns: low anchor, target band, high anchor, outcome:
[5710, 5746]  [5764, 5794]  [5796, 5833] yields 1.26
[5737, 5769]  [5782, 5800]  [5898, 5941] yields 1.79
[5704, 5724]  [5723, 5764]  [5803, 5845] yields -3.52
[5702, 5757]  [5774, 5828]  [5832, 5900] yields -0.55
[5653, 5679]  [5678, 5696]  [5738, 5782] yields 0.80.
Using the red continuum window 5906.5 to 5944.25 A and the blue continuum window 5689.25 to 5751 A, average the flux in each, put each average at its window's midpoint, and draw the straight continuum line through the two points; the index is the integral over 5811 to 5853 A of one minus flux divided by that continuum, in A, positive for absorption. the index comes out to -1.33 A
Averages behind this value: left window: 2.93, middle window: 3.09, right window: 3.05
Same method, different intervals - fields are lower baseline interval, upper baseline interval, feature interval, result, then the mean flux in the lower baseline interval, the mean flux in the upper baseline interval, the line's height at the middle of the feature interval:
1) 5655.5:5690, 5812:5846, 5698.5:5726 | 1.9 A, 2.99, 3.09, 3.02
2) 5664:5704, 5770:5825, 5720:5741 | -1.0 A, 2.93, 3.01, 2.96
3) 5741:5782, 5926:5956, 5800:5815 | -0.2 A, 3.14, 2.94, 3.09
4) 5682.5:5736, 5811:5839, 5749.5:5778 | -2.3 A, 2.89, 3.1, 2.99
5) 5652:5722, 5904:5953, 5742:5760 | -1.7 A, 2.9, 3.01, 2.93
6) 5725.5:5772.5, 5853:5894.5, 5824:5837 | -0.2 A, 3.18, 2.9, 3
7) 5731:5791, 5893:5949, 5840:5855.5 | 0.2 A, 3.09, 2.98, 3.03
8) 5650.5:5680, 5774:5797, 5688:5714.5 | 2.0 A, 3.05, 2.84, 2.99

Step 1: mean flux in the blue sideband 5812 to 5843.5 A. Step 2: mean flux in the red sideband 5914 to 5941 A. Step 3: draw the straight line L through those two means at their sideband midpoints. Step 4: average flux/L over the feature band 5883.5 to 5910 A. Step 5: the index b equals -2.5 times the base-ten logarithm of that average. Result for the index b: 0.116 mag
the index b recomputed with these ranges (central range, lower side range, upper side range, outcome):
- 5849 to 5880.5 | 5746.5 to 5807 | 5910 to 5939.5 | 0.03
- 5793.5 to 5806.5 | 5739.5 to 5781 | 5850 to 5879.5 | 0.03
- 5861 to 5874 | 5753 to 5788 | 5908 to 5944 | 0.10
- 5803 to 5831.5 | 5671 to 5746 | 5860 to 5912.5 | -0.10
